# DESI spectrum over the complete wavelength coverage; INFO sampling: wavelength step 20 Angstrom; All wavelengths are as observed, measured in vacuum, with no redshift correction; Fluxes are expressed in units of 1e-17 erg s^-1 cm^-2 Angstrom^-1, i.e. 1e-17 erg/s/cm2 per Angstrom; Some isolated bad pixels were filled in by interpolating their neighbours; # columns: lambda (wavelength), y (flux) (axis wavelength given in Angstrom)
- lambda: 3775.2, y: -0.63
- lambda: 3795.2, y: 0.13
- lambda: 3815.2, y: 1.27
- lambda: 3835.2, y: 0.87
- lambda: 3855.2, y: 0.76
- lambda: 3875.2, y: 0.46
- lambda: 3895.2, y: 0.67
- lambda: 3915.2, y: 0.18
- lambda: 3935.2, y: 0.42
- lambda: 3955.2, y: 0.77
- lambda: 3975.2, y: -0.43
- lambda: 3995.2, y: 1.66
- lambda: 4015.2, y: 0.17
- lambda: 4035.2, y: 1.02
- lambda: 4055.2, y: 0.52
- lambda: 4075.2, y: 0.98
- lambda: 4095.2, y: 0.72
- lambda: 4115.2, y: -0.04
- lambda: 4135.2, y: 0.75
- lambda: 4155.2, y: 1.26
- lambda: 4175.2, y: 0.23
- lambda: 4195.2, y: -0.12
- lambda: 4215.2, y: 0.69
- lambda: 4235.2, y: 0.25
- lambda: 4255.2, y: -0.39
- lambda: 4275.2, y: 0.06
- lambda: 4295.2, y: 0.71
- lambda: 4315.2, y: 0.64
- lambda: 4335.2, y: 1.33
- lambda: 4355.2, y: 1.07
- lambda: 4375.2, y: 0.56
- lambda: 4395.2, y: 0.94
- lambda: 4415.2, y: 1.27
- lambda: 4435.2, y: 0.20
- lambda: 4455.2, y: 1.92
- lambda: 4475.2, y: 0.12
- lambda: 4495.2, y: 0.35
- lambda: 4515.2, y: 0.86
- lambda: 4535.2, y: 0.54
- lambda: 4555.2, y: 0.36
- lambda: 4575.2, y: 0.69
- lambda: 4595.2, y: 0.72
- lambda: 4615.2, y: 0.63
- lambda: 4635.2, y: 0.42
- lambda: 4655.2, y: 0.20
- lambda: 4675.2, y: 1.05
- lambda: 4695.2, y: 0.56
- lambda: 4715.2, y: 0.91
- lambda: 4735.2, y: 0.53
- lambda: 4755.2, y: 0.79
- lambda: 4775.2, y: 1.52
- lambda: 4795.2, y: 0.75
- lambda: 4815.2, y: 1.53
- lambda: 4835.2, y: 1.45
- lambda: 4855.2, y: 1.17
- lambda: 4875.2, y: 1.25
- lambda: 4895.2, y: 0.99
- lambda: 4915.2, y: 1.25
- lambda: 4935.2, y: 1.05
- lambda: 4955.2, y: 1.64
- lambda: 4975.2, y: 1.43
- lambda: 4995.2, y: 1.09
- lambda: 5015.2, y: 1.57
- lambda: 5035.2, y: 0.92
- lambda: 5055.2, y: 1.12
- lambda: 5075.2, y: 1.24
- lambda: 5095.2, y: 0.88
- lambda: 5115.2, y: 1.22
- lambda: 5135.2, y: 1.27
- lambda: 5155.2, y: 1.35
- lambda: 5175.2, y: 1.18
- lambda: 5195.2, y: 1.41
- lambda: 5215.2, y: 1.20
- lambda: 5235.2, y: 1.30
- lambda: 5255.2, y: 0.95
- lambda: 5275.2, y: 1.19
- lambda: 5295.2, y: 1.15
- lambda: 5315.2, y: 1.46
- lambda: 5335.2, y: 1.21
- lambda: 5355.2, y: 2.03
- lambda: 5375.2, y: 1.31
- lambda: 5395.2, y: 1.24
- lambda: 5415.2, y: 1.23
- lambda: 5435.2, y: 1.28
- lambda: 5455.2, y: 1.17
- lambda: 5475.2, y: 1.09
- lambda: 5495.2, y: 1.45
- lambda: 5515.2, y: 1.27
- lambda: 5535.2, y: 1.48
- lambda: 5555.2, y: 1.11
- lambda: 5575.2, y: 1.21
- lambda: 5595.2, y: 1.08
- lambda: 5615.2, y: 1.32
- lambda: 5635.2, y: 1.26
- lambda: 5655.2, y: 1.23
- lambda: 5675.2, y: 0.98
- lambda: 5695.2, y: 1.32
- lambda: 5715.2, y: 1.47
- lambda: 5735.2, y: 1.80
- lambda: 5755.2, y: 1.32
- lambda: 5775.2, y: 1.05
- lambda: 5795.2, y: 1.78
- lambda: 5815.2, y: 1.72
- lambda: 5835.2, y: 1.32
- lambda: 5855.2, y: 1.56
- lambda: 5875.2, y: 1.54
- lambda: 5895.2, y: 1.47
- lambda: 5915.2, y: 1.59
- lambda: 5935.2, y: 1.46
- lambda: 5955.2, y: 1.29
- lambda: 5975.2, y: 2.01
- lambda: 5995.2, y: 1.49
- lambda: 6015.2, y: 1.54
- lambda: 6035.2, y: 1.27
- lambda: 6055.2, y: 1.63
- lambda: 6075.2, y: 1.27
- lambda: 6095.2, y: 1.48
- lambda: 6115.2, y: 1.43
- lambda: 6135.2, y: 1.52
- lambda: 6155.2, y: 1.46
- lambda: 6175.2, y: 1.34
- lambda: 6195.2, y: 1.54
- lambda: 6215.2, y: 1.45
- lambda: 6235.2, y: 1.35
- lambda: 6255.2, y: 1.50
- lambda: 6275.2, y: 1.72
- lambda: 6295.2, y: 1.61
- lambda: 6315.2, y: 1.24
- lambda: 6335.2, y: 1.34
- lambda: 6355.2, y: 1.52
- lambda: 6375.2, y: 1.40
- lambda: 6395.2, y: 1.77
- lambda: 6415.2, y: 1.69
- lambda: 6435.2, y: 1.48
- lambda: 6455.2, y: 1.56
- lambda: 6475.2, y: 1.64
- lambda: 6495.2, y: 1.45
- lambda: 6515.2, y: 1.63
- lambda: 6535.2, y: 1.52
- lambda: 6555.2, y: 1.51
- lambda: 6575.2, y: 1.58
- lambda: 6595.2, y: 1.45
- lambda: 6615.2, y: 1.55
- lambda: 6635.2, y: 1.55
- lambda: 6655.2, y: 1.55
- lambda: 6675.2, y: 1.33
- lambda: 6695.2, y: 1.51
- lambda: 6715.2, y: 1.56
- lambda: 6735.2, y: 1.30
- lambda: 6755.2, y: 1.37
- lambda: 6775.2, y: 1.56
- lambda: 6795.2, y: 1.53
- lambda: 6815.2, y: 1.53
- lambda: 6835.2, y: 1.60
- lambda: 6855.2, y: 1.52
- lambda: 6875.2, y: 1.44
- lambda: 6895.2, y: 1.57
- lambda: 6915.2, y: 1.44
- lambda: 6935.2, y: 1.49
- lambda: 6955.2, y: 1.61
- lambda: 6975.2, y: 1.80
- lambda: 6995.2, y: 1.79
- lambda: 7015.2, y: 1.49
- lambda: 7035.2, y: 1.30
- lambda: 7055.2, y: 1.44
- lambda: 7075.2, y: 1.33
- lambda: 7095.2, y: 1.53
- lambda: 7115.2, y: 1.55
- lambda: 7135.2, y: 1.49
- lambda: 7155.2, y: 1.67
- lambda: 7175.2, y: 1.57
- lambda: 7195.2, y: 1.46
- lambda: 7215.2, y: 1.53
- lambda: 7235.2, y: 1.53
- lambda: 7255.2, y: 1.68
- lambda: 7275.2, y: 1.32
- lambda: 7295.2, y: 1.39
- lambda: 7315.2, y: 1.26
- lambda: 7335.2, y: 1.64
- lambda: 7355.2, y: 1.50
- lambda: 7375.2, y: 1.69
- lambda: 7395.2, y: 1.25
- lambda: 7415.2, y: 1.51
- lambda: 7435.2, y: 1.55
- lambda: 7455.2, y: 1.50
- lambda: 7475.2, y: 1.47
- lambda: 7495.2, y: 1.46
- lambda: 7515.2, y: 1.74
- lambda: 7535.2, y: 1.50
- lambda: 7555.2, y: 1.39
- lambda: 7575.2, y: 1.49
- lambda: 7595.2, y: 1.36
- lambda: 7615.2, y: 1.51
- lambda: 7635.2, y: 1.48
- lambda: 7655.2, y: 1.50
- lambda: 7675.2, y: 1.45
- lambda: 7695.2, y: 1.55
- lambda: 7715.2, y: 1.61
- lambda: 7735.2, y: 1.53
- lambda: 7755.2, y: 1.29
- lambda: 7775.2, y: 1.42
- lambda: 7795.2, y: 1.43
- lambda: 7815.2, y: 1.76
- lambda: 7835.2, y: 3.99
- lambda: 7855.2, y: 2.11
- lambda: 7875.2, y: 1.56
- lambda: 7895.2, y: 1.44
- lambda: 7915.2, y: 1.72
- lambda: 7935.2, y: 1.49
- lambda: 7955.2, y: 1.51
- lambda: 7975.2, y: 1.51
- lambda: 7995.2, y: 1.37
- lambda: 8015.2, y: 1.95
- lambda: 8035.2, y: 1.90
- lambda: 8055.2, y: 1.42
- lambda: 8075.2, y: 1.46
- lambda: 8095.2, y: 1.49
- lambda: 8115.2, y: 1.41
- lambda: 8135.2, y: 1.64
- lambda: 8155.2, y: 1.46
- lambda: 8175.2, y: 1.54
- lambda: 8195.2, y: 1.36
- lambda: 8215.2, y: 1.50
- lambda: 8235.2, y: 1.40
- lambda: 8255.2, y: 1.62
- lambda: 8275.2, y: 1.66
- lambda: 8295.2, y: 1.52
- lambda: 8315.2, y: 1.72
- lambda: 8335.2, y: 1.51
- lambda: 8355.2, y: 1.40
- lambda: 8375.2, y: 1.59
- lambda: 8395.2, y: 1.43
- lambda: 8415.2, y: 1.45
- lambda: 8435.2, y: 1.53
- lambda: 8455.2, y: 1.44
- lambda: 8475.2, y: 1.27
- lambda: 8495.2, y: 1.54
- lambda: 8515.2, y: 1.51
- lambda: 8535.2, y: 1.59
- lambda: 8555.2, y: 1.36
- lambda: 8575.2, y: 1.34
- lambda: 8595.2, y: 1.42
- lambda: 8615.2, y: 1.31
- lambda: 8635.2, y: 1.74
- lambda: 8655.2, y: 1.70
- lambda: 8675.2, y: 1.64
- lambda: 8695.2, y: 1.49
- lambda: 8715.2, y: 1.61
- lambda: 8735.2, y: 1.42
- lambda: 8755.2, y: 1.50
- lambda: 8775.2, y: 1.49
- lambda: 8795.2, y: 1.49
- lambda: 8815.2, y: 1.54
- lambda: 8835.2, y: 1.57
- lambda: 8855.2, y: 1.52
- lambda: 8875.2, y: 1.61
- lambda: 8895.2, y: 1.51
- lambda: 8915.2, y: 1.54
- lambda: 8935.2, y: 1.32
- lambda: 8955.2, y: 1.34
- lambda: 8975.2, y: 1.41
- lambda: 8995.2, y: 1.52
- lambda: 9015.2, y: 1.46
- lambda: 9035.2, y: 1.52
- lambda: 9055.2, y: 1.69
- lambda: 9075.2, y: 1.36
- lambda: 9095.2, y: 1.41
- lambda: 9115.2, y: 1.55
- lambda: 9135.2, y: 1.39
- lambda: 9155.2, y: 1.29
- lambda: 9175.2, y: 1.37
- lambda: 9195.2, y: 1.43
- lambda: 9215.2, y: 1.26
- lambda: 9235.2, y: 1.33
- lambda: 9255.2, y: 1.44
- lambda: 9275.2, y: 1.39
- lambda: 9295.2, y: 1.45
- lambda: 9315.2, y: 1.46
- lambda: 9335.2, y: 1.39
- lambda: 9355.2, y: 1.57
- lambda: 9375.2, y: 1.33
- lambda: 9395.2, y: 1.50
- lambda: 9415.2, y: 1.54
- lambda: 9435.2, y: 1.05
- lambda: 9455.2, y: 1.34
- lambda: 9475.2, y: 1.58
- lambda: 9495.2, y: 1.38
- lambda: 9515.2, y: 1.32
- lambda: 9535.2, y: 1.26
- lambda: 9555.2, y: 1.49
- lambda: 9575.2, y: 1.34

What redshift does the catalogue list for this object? 0.194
